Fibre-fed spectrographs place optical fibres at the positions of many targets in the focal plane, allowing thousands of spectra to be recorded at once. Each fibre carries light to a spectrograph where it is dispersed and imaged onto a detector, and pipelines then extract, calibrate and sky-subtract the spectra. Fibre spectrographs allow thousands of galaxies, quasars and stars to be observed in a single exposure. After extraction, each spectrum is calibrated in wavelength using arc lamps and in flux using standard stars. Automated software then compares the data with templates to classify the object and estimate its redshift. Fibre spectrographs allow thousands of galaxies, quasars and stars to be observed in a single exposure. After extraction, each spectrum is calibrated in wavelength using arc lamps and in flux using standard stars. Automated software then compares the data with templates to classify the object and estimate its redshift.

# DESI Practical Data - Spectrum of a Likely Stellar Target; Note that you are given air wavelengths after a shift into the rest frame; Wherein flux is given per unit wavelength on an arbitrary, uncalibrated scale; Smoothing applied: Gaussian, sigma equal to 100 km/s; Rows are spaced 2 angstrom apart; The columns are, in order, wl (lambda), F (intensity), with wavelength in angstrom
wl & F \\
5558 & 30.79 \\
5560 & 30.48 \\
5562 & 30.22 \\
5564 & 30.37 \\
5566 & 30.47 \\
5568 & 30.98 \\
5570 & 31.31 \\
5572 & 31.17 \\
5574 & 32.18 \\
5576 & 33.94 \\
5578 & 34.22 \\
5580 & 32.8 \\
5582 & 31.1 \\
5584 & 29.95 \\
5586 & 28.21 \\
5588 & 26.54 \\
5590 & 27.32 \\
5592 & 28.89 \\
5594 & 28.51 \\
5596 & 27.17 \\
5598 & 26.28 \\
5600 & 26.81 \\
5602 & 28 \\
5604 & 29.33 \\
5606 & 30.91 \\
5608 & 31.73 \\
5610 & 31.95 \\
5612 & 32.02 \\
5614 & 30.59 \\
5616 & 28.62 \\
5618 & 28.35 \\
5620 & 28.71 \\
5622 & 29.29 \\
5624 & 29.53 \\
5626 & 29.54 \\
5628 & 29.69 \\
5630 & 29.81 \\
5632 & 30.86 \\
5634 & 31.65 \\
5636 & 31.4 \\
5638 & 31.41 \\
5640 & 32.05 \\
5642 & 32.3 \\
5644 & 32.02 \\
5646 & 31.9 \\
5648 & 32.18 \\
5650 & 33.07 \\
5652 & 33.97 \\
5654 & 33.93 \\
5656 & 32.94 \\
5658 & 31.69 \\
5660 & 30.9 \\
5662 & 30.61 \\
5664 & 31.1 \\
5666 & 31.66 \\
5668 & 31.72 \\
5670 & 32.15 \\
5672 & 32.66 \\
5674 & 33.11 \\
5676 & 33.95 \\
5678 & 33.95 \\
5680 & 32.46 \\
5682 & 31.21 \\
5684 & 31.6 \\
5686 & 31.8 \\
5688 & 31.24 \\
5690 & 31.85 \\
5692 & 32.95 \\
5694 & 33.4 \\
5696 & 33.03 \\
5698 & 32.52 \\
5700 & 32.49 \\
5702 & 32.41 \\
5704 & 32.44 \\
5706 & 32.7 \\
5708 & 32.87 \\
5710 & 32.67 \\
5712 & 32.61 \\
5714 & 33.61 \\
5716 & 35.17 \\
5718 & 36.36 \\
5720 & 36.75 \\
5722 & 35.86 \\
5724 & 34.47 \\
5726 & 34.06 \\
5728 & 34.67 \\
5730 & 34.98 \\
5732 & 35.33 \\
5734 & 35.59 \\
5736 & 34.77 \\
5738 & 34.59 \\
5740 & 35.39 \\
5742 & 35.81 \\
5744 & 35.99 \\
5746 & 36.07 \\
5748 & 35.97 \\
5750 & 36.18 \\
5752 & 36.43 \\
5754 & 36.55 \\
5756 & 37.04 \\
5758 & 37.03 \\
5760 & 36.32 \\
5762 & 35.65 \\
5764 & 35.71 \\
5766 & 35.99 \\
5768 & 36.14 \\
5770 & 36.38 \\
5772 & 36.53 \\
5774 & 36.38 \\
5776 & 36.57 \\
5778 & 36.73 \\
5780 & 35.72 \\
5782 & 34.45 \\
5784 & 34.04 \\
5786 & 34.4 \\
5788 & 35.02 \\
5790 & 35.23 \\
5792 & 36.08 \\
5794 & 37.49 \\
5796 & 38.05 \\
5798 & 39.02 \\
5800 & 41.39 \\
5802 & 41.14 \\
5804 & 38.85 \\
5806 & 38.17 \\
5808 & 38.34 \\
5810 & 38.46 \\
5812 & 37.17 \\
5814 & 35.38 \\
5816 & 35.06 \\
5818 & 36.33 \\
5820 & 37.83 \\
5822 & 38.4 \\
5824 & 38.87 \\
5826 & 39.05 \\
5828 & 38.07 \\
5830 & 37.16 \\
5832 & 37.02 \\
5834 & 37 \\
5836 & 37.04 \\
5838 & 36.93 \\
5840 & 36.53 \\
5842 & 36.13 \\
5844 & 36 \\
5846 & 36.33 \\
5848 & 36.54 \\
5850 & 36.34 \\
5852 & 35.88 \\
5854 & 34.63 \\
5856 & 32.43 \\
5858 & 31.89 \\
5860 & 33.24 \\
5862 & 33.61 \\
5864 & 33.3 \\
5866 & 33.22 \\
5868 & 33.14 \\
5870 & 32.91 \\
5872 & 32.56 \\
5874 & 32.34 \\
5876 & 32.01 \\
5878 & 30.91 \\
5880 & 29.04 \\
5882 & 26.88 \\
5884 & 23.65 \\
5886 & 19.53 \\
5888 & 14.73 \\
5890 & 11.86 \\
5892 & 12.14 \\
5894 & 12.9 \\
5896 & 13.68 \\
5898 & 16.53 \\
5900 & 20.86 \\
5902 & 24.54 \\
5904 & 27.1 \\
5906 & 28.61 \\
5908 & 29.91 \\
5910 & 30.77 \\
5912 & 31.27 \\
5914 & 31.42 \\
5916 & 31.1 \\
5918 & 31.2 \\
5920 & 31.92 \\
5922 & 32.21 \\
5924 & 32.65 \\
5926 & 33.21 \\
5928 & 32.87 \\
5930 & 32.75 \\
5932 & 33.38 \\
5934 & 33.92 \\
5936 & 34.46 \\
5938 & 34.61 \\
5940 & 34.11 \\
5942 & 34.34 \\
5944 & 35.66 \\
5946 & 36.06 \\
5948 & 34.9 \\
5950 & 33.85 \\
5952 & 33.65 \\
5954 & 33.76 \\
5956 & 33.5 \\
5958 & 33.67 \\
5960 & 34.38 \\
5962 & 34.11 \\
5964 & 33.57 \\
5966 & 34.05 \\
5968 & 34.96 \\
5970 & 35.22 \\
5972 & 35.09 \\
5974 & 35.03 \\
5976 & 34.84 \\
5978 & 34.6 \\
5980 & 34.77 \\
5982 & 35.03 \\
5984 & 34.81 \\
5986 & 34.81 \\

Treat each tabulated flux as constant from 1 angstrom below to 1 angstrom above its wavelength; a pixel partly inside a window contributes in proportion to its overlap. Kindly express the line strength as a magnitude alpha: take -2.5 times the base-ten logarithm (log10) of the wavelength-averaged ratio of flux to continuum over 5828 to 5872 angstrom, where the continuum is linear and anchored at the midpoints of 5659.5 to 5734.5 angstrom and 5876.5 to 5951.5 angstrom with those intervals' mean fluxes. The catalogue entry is -0.18 mag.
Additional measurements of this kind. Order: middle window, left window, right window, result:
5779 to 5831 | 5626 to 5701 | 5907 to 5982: -0.14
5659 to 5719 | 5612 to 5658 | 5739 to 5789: 0.02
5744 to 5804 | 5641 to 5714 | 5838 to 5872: -0.09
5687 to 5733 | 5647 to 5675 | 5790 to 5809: 0.03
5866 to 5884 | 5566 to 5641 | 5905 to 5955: 0.05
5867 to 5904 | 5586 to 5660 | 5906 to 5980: 0.37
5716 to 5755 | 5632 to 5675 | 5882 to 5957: -0.15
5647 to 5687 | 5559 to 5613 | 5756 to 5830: 0.02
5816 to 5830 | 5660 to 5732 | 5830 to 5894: -0.20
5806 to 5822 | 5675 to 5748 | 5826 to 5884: -0.09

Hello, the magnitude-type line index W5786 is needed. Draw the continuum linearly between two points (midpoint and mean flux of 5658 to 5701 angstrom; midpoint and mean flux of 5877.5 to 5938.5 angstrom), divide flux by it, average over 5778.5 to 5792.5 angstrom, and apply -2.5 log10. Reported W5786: -0.181 mag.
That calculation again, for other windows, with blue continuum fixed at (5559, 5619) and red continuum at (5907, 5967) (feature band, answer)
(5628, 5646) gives -0.03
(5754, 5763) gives -0.16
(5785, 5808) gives -0.18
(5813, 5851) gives -0.15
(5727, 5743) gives -0.12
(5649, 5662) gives -0.07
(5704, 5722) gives -0.10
